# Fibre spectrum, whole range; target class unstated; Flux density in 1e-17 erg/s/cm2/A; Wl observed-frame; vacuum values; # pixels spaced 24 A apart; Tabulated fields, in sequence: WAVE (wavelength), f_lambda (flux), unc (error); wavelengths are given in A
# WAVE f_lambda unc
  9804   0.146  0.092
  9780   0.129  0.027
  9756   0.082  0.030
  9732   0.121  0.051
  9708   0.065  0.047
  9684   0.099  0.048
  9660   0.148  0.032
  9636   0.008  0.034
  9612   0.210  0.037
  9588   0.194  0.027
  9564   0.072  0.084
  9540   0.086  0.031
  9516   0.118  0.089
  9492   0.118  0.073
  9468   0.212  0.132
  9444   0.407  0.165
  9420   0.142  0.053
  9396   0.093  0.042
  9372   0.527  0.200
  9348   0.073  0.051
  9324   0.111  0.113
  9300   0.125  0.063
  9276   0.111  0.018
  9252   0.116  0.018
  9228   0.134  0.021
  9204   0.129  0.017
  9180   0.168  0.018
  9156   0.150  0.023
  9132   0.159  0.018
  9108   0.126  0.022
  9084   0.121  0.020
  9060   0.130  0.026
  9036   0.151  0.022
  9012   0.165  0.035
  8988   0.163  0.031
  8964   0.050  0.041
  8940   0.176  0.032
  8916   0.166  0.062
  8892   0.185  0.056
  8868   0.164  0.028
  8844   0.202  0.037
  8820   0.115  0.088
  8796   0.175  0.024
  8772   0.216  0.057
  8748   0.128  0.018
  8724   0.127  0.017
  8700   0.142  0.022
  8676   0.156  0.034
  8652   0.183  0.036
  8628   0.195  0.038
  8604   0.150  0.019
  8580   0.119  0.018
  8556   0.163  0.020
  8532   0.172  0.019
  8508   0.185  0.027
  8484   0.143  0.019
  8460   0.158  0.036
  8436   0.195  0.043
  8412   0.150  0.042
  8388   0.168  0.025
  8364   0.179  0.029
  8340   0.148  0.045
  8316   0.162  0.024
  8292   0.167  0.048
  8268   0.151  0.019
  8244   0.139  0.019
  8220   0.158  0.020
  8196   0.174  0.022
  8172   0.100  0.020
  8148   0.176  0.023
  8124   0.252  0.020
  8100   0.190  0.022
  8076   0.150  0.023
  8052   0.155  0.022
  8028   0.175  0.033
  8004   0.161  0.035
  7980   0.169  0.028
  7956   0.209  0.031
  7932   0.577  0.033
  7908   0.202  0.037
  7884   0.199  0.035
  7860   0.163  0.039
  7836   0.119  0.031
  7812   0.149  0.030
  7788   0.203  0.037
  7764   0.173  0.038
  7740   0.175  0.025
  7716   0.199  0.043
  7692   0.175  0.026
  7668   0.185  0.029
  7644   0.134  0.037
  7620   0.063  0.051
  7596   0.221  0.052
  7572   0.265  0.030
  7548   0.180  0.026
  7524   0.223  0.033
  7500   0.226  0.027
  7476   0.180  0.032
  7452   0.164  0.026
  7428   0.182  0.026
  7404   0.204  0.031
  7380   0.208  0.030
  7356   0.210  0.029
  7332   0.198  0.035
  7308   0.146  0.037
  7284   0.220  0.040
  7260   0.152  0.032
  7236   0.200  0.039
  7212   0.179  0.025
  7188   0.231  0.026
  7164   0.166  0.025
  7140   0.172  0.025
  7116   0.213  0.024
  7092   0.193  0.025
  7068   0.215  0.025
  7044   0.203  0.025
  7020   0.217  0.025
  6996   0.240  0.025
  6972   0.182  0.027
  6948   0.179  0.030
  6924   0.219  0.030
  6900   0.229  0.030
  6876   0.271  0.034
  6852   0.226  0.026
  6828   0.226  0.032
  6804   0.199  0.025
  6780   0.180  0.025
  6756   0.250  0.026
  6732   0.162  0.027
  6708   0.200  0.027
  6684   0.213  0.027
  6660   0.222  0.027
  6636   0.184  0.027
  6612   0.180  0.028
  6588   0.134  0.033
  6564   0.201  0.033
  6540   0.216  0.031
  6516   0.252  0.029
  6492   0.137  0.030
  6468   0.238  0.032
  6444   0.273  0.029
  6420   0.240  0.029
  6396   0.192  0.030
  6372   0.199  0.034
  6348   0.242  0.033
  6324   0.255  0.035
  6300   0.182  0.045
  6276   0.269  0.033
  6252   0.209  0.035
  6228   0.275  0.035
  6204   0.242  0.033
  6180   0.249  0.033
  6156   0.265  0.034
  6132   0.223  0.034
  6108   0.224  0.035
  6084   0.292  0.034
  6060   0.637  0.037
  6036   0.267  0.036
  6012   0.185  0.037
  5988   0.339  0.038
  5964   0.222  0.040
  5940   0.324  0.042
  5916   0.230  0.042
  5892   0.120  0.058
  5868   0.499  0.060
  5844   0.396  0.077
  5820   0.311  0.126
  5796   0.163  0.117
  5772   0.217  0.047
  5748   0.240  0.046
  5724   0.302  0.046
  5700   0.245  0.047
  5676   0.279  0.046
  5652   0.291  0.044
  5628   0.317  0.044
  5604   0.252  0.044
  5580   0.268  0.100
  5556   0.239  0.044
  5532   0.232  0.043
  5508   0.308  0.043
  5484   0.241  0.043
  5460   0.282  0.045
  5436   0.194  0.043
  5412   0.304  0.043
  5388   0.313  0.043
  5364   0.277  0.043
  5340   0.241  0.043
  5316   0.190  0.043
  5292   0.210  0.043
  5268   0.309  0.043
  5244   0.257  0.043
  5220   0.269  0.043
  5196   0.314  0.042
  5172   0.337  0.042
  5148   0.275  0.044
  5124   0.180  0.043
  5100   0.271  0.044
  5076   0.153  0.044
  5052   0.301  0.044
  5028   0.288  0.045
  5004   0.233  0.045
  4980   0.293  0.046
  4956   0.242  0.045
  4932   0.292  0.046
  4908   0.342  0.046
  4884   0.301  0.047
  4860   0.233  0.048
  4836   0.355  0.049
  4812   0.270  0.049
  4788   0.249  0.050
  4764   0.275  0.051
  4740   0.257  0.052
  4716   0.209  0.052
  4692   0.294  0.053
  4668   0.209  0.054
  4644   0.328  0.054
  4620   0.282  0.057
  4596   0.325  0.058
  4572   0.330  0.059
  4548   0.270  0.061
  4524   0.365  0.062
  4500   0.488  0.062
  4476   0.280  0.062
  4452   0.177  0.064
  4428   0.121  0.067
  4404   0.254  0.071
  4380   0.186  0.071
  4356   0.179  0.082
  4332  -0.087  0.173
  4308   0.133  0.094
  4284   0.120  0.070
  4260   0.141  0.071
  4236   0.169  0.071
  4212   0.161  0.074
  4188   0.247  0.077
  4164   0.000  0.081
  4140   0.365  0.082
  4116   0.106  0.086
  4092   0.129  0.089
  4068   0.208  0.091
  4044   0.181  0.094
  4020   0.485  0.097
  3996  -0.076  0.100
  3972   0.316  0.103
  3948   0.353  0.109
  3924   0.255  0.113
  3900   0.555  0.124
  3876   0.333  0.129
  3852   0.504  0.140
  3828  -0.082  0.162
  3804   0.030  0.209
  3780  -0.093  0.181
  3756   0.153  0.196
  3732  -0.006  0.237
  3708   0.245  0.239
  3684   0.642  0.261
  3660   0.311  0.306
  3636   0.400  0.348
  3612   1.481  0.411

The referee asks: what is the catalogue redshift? 0.208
